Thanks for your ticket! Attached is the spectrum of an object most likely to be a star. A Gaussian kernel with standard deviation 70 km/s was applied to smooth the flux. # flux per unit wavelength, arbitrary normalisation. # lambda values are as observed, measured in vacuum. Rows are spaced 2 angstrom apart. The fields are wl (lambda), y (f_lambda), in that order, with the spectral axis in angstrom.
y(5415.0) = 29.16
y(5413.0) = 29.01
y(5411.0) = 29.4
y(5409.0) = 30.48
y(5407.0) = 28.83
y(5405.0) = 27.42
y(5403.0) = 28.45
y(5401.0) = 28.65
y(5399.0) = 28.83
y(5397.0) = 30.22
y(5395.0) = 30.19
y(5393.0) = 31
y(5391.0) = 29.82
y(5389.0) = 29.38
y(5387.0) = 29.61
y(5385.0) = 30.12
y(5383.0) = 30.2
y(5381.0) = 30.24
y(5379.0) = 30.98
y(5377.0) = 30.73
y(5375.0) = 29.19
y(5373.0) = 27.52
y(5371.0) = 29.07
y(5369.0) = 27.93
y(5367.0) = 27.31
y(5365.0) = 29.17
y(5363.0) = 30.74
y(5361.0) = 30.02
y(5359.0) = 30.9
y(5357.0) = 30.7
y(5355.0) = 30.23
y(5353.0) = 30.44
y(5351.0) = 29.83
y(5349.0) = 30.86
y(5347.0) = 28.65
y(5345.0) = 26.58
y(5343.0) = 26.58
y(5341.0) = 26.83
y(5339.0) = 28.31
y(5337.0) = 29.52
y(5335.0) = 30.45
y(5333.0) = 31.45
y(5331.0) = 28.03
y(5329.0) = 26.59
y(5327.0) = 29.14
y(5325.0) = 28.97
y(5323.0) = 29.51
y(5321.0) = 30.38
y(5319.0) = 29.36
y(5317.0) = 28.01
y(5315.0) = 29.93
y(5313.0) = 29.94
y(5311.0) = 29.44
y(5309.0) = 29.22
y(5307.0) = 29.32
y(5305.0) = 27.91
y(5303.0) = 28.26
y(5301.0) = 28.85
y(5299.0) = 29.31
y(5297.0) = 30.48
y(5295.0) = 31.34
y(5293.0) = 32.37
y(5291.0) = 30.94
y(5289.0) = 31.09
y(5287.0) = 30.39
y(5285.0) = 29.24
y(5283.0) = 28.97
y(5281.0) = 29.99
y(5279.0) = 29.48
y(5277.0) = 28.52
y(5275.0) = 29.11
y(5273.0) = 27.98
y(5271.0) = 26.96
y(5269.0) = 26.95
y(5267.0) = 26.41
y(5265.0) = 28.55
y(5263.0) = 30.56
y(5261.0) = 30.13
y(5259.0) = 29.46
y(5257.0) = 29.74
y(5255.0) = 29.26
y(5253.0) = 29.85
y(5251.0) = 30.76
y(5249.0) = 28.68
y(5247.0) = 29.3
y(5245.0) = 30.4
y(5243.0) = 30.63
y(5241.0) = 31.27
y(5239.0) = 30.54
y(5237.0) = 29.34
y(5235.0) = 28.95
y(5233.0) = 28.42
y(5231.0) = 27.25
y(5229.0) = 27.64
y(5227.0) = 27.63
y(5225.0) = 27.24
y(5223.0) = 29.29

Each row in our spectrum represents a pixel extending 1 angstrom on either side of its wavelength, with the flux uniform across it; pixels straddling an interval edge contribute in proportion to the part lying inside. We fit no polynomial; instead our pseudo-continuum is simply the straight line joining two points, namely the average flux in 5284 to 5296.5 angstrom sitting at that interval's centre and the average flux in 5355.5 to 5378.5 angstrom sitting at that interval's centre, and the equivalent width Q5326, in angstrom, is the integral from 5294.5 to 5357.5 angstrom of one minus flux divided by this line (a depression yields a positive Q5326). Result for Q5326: 2.2 angstrom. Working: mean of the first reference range 30.9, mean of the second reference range 29.4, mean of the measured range 29.2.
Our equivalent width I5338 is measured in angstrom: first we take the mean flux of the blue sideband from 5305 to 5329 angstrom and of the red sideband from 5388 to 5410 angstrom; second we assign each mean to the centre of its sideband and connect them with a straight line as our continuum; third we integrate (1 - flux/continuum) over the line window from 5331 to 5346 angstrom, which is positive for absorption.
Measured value 0.4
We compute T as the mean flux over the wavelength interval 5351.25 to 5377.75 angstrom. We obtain 29.5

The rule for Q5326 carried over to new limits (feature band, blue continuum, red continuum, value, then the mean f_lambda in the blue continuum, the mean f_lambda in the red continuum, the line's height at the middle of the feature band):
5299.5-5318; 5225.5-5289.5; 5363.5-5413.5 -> 0.15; 29.1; 29.4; 29.2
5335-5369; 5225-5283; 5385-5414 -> 0.13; 29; 29.4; 29.3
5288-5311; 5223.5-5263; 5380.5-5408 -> -0.40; 29.3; 29.5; 29.4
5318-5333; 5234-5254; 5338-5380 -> 0.19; 30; 29.2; 29.4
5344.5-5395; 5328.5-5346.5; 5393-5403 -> -1.27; 28.3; 29.5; 29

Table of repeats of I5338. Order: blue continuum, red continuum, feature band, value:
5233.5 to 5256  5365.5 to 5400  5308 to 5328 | 0.21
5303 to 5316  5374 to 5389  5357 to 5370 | 0.19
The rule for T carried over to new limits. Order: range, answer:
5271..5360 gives 29.4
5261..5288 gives 28.8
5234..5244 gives 30.1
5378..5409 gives 29.6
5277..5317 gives 29.7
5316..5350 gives 28.8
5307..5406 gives 29.3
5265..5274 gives 27.2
